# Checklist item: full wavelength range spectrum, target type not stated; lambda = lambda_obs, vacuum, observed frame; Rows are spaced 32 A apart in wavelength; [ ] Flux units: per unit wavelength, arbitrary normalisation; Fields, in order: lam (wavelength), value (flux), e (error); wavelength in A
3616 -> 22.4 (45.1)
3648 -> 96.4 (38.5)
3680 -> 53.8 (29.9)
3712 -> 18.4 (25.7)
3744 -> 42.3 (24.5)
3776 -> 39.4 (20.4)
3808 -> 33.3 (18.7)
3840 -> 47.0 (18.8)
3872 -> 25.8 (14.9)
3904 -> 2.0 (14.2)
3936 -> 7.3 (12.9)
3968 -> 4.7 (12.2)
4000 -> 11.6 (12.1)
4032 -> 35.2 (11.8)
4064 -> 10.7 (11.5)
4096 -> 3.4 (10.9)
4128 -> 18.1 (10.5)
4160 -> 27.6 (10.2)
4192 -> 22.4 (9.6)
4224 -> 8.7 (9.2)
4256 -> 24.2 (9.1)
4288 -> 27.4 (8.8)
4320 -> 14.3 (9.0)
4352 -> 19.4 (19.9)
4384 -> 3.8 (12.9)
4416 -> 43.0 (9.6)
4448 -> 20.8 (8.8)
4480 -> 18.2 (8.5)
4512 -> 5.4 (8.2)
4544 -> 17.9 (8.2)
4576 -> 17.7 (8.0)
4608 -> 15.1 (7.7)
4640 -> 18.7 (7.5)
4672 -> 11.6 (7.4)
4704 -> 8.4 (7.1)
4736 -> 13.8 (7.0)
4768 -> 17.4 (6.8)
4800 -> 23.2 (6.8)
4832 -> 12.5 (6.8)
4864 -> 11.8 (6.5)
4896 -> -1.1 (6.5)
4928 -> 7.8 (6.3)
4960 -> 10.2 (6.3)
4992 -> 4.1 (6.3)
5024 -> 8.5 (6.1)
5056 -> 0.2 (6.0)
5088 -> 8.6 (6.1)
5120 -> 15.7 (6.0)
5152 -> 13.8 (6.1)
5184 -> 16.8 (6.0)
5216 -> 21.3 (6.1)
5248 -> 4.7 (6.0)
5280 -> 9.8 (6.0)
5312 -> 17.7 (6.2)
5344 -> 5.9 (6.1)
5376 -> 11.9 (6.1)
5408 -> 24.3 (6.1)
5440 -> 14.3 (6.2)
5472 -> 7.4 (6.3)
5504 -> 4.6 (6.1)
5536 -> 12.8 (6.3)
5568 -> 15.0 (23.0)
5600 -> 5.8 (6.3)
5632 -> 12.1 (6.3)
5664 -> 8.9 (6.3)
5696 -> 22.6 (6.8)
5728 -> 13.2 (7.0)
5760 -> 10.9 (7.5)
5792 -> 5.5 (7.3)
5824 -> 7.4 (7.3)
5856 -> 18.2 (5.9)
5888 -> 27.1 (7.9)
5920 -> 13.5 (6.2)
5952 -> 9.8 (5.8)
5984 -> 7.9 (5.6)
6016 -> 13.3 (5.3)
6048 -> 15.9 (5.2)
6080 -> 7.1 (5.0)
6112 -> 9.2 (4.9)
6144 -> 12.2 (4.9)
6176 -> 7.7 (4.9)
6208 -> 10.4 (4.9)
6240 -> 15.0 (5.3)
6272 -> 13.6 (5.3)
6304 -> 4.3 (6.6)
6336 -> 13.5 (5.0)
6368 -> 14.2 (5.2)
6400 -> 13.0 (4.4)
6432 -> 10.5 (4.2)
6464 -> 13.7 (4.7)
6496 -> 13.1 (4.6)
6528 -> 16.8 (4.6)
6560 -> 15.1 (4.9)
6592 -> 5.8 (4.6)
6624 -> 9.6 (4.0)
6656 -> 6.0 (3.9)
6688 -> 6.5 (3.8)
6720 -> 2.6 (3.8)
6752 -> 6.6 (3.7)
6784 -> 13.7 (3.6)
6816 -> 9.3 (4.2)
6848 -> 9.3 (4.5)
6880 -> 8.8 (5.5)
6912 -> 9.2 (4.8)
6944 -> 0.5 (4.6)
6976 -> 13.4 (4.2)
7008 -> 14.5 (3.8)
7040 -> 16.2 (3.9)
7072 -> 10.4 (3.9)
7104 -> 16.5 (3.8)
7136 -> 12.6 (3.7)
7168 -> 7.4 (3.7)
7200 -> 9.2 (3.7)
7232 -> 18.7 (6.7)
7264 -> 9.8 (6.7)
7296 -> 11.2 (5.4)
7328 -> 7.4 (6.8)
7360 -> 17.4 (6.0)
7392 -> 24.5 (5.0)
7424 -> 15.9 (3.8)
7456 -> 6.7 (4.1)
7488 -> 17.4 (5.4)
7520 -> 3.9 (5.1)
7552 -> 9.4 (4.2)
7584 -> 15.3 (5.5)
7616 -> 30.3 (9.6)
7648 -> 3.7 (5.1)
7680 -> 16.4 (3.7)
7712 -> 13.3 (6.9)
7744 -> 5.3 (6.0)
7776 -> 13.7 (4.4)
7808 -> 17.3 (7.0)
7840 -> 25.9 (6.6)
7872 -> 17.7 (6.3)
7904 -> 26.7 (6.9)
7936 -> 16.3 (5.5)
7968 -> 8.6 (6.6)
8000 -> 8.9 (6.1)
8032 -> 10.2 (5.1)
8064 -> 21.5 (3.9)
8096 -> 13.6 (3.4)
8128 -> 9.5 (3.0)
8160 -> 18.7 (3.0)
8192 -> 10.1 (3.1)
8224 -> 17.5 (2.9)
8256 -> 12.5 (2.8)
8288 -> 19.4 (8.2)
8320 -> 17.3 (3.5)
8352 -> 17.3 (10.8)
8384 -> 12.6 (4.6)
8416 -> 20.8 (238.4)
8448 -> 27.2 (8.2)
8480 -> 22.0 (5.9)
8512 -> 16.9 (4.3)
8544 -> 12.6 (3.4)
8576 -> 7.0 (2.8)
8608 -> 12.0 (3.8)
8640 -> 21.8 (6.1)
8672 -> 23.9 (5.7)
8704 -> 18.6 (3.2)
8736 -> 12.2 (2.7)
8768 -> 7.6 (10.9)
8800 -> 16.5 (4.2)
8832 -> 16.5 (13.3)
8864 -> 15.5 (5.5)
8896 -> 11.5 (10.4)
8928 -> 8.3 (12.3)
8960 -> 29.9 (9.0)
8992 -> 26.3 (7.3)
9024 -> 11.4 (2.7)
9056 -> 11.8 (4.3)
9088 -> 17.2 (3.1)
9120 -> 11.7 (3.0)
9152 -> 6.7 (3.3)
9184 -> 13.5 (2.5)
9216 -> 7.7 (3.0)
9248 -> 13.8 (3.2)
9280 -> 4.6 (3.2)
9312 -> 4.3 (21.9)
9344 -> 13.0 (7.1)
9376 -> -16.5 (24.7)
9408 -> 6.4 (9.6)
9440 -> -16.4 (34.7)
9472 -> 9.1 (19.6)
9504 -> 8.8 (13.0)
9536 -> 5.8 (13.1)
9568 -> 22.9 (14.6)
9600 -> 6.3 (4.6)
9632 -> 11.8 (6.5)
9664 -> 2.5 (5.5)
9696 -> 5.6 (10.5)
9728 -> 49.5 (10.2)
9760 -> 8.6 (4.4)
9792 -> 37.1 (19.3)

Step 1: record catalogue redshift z 0.94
